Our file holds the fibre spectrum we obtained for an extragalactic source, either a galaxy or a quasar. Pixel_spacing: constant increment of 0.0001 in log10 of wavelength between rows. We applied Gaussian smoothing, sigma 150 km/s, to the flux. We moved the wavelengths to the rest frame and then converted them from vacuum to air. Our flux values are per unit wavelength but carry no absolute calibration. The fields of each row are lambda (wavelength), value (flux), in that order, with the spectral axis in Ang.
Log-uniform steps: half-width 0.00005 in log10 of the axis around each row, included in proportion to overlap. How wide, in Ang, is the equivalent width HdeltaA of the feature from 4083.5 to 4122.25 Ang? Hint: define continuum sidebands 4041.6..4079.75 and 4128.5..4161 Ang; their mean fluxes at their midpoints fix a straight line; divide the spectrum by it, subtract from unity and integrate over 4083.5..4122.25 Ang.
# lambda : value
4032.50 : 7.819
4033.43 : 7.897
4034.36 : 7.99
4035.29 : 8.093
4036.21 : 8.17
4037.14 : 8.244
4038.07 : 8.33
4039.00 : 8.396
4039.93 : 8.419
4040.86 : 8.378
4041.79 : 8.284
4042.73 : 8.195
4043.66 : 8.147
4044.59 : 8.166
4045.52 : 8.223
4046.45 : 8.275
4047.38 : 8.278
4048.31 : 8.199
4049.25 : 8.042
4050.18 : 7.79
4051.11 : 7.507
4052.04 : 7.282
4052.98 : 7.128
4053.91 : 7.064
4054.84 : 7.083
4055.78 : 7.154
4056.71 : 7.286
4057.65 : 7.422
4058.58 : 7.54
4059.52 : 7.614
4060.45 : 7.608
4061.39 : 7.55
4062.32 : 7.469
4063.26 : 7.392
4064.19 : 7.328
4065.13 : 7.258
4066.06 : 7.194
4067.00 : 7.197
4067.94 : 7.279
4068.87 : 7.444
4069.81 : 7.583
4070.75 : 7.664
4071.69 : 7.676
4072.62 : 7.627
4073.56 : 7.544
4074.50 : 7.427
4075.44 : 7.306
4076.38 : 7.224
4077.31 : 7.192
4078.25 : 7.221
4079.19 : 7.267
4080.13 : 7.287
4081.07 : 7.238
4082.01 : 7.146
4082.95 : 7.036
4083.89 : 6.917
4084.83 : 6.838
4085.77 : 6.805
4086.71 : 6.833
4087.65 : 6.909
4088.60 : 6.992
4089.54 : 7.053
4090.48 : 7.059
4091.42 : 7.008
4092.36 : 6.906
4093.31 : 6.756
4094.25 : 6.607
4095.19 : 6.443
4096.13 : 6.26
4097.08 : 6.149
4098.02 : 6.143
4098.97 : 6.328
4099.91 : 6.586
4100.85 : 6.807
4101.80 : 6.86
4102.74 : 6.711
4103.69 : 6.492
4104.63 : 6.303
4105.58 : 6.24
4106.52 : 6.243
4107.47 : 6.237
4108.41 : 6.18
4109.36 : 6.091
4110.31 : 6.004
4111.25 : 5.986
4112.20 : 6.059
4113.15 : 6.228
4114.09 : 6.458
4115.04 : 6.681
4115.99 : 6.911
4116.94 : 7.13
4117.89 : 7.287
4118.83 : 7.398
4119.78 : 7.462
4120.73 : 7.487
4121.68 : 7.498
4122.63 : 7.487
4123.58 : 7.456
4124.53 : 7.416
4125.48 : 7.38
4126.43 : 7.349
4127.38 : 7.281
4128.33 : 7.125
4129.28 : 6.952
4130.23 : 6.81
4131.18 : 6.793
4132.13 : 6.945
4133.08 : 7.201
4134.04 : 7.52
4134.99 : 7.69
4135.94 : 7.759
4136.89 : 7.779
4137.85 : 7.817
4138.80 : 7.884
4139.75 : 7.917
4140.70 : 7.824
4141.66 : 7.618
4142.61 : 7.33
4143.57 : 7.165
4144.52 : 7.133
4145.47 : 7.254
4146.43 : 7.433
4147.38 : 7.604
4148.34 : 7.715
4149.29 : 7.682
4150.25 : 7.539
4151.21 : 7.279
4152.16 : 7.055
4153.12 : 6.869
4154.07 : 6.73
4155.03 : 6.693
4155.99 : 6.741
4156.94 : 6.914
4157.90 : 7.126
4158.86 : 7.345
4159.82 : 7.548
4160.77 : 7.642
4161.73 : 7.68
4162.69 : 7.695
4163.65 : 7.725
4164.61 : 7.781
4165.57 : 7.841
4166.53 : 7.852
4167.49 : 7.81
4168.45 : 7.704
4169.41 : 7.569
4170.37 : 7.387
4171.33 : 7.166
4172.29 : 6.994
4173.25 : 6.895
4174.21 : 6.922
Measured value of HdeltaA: 4.0 Ang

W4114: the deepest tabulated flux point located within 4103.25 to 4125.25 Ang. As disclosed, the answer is 5.986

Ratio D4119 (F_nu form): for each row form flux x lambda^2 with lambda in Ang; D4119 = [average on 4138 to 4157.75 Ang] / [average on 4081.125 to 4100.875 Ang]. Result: 1.1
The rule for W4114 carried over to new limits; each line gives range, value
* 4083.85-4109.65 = 6.091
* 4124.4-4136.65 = 6.793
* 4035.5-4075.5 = 7.064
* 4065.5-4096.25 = 6.26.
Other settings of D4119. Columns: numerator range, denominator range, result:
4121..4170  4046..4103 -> 1.07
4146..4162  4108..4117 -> 1.17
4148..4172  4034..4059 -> 0.99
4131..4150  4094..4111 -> 1.20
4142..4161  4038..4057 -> 0.97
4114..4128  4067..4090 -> 1.03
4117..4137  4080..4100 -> 1.10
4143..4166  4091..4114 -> 1.18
